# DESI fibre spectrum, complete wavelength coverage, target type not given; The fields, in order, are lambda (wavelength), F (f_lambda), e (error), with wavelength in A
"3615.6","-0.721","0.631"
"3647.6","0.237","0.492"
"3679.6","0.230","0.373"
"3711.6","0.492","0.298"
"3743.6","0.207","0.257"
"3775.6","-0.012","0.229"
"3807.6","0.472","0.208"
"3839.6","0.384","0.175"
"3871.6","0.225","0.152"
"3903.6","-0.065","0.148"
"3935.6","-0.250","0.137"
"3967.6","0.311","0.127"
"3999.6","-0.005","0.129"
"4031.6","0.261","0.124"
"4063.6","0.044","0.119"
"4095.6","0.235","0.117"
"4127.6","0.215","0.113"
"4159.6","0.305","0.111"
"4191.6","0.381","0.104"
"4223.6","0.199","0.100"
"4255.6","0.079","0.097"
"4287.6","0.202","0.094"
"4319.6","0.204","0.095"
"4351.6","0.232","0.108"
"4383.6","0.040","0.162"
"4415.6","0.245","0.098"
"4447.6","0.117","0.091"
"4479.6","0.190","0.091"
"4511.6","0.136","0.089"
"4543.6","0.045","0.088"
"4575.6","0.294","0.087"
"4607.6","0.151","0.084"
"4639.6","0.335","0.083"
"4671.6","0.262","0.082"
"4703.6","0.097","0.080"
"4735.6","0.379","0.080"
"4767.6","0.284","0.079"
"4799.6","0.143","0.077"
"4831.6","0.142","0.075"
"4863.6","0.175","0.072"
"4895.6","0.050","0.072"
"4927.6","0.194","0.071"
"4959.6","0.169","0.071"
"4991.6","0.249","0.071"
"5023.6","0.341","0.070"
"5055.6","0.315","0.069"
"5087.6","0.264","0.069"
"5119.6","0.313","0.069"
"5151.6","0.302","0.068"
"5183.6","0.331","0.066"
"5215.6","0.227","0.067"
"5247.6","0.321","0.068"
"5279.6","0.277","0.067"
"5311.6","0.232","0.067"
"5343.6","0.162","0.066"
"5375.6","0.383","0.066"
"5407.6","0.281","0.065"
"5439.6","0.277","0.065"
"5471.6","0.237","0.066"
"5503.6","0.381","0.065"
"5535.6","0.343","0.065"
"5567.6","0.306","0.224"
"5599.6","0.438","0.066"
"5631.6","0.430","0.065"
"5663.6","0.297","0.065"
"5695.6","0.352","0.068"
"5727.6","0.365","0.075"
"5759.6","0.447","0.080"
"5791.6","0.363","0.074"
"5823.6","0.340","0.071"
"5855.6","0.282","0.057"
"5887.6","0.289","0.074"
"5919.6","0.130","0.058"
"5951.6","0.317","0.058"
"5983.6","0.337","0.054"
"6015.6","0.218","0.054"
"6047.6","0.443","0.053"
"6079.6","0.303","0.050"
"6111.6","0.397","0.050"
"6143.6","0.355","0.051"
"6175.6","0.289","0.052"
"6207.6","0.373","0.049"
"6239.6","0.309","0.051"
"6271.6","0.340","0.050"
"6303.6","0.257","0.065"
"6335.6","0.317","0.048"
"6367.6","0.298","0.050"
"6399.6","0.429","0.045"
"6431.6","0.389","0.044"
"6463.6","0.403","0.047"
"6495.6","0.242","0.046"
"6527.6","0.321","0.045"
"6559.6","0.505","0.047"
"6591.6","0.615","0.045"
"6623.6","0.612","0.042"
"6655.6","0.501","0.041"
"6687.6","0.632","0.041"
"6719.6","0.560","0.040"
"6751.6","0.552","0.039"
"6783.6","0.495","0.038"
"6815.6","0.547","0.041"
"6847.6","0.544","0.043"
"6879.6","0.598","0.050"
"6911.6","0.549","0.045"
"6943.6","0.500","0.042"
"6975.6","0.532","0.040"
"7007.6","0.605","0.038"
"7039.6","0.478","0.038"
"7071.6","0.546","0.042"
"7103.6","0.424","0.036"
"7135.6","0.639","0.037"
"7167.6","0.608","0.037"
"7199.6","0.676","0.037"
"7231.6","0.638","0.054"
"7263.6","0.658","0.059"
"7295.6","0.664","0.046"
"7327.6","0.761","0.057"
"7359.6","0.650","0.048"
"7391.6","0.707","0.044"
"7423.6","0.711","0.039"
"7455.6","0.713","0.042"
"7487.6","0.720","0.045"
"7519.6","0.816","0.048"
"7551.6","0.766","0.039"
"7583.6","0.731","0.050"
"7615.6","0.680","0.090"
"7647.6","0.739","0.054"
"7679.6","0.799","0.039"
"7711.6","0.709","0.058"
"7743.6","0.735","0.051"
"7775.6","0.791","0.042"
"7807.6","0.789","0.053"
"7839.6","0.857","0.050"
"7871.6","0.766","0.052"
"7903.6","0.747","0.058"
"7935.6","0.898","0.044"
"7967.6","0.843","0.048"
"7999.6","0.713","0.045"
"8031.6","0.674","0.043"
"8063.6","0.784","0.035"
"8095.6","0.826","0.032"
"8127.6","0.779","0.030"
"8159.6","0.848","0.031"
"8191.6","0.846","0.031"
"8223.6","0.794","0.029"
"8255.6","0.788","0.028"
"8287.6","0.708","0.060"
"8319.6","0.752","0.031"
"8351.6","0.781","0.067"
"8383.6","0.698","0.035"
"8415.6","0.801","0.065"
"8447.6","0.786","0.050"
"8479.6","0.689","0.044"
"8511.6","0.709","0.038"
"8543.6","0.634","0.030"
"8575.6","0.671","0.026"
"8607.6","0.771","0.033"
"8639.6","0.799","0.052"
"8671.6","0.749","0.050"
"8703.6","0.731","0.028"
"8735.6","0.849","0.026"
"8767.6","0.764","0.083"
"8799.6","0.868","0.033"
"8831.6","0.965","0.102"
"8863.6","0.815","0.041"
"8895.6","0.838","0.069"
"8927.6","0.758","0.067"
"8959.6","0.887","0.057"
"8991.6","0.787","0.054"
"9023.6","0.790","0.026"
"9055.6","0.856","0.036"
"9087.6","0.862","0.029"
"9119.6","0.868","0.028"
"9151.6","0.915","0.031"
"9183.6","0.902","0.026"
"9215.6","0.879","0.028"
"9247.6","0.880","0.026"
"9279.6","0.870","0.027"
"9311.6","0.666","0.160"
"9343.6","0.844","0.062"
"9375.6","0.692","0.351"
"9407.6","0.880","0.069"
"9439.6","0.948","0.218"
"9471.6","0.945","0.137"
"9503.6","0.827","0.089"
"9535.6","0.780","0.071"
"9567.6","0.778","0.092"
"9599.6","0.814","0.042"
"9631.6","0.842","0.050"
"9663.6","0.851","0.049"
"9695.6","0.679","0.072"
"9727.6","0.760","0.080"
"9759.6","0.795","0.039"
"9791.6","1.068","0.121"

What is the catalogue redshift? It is 0.65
